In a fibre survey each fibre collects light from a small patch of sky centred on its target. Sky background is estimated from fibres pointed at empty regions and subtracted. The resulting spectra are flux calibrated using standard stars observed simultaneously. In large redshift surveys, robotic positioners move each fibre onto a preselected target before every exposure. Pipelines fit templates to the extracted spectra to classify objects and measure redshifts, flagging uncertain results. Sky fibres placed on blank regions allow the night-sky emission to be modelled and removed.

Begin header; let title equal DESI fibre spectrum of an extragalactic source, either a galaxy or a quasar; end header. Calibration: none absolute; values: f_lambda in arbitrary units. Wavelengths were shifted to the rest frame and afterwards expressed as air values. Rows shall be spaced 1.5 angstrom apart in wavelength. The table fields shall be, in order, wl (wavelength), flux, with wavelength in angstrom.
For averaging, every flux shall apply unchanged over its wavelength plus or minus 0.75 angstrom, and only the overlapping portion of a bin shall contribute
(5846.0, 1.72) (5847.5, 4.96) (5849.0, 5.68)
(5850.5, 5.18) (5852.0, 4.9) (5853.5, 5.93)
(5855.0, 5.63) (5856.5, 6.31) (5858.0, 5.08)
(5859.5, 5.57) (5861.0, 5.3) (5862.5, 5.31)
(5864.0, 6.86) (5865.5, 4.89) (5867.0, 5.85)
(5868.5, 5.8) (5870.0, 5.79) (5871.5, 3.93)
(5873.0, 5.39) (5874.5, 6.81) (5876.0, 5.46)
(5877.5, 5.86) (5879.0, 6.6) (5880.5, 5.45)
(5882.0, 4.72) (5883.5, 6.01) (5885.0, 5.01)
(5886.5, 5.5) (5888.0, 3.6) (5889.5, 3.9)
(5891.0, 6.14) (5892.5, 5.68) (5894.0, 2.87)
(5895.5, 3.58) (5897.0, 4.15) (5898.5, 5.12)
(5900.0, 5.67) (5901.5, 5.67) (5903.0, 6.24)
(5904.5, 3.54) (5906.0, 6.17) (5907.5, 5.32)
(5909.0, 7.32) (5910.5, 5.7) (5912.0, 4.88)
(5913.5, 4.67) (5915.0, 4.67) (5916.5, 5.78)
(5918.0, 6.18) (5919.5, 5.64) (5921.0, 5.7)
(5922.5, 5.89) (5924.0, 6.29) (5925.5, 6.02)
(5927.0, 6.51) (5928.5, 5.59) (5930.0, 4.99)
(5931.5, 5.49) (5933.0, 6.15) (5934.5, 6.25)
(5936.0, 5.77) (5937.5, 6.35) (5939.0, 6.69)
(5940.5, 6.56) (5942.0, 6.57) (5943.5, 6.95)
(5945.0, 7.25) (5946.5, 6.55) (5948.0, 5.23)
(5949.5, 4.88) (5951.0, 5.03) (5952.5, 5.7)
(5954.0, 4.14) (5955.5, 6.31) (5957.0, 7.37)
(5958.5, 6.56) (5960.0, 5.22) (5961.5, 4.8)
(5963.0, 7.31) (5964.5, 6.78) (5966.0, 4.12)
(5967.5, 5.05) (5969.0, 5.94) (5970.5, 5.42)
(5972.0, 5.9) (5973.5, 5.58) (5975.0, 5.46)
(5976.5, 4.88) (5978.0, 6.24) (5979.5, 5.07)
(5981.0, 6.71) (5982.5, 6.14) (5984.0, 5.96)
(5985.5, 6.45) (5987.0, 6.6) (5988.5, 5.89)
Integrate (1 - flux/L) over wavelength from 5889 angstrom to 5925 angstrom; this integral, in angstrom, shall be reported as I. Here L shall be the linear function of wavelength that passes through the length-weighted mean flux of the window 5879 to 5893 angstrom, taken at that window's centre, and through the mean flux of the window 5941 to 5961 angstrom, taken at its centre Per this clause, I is 1.0 angstrom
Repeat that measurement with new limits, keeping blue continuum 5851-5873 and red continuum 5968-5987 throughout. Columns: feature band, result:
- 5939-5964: -1.28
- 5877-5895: 1.58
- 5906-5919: 0.11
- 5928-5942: -0.75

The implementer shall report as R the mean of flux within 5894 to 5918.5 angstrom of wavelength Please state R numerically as 5.21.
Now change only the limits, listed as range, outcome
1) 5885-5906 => 4.8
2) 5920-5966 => 6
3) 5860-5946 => 5.58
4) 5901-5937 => 5.69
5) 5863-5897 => 5.24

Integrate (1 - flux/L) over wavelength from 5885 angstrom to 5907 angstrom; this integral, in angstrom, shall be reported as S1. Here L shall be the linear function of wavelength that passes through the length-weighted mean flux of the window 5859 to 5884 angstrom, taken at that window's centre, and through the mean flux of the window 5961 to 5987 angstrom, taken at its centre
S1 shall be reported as 3.1 angstrom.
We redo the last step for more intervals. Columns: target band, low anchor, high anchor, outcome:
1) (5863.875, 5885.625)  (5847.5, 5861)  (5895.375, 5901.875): -1.6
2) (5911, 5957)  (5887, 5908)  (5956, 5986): -4.4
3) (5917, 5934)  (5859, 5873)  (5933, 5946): 1.2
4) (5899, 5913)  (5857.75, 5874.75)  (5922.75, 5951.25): 0.6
